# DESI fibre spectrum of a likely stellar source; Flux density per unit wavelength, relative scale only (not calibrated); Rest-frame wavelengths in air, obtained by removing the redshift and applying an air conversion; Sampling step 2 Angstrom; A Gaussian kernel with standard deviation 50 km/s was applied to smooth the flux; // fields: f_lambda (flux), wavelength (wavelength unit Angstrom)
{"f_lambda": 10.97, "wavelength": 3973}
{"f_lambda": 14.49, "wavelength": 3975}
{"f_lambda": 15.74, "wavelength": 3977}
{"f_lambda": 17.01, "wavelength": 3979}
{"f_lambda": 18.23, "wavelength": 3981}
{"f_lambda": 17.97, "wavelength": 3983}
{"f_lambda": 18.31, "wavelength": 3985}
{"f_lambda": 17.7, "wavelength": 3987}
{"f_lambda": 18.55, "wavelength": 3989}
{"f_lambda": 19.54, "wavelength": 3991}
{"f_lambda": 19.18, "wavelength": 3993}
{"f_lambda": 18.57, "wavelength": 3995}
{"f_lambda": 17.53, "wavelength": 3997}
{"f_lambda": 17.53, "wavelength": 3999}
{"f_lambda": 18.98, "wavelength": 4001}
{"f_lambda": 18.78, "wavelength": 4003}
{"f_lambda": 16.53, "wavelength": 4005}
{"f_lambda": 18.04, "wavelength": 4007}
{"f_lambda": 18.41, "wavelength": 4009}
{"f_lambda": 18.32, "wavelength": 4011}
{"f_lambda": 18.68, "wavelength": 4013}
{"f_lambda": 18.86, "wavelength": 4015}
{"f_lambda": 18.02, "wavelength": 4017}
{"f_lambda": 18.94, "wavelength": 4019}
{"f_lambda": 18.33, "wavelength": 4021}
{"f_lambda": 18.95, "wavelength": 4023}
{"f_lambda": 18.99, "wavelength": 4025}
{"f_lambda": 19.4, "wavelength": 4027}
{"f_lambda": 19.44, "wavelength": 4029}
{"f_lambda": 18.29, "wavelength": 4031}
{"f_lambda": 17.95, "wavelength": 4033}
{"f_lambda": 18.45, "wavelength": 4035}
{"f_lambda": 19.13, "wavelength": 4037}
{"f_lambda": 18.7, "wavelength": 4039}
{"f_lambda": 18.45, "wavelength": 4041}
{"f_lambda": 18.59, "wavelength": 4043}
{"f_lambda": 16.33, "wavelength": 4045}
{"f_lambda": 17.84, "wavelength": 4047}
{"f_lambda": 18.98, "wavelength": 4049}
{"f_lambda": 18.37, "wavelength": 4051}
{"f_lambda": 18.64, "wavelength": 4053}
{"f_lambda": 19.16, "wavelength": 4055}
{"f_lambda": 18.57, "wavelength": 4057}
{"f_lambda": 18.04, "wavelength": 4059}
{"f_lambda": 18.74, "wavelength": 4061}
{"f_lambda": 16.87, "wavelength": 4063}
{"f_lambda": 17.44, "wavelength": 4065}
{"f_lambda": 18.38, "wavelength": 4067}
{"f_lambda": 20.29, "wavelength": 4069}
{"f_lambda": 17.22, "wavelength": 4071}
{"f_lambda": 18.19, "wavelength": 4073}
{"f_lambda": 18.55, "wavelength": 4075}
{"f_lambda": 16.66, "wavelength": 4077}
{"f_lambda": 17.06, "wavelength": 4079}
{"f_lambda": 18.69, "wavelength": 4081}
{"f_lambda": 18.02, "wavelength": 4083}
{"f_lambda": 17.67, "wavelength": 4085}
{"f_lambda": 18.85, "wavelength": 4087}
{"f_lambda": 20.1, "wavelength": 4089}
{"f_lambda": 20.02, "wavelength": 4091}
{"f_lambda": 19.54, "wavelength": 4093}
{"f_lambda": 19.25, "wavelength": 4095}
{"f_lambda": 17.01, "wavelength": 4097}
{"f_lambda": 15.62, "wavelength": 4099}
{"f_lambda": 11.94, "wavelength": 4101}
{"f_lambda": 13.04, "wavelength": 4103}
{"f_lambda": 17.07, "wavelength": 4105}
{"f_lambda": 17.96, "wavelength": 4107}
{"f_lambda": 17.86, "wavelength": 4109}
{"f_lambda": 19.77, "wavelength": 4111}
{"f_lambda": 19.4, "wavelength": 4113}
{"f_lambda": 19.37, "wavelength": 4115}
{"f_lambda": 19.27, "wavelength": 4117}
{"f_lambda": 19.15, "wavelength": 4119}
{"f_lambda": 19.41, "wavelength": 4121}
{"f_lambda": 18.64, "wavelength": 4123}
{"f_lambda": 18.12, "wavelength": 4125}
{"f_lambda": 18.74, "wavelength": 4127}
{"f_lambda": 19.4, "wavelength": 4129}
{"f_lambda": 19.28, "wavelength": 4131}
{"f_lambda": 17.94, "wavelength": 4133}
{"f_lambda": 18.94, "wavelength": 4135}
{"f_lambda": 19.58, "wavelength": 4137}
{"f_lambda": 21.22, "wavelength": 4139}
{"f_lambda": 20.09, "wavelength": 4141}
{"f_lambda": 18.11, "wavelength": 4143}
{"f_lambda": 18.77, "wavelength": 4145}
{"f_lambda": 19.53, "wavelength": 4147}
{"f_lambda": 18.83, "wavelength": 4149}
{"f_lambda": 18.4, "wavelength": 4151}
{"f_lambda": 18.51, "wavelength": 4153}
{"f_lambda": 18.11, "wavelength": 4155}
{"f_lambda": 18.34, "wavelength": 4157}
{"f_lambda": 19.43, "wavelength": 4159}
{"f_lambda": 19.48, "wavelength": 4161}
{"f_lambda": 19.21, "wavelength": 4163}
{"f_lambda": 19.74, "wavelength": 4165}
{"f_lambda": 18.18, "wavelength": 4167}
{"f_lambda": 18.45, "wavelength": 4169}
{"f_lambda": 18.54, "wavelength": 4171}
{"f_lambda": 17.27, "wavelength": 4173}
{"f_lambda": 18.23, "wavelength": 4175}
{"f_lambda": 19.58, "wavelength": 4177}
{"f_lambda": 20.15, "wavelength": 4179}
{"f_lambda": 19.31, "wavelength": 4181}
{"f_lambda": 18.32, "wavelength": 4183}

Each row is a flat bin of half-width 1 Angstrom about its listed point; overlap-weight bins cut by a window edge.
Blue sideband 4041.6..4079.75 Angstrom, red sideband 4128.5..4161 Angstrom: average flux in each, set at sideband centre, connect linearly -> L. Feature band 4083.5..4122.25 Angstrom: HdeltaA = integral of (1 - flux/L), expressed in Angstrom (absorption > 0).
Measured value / 1.2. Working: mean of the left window 18.1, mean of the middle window 18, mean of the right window 19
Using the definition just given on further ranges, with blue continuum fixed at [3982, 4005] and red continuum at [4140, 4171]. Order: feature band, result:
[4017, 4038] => -0.3 Angstrom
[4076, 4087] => 0.5 Angstrom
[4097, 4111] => 2.0 Angstrom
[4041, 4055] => 0.2 Angstrom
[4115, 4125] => -0.2 Angstrom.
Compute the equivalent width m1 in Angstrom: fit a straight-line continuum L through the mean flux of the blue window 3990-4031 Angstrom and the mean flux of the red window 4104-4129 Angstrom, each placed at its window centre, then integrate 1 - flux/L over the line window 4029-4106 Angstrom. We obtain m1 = 2.9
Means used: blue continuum 18.5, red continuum 18.8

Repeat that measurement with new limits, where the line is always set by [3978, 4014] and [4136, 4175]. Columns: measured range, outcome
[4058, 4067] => 0.3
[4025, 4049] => -0.1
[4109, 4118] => -0.3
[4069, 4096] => 0.1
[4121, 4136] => 0.0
